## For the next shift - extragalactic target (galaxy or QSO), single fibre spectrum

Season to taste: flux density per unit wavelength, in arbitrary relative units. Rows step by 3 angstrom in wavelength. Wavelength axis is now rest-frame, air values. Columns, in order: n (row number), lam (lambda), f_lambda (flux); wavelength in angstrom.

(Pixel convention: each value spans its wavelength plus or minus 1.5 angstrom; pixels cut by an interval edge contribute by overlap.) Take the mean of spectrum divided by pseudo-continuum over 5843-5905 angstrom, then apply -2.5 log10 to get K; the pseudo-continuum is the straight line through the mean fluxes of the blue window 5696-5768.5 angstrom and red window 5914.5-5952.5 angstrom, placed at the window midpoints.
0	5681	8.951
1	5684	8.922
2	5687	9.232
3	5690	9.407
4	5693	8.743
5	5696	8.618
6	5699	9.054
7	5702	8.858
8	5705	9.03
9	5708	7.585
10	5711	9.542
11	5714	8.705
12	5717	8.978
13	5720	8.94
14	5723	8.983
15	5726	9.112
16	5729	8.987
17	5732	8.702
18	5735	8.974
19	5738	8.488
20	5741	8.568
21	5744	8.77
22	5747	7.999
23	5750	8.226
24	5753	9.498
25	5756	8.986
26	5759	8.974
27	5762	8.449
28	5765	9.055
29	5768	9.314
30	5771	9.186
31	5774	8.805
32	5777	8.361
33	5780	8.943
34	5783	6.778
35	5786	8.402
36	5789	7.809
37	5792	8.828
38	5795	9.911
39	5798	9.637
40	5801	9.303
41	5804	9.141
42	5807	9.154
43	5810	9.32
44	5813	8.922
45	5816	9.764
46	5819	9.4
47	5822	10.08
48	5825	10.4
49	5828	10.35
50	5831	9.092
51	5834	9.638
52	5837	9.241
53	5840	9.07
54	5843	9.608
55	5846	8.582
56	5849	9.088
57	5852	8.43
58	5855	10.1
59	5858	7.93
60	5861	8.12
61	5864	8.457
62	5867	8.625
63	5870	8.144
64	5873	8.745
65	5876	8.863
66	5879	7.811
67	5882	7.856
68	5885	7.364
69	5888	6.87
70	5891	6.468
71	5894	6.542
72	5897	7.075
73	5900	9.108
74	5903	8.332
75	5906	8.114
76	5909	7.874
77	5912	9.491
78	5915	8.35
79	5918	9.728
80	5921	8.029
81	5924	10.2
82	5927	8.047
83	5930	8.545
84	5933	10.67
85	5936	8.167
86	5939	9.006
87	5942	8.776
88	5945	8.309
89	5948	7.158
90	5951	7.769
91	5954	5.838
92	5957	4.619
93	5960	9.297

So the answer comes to 0.07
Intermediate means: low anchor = 8.81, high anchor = 8.68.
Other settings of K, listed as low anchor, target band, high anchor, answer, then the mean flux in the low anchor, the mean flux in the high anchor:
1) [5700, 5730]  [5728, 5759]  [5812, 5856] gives 0.03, 8.87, 9.45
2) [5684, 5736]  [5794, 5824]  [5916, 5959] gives -0.10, 8.91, 8.22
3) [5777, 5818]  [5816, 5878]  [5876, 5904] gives -0.12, 8.9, 7.55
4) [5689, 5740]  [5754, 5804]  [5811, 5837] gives 0.06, 8.86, 9.67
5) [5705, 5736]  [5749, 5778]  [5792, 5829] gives 0.04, 8.86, 9.57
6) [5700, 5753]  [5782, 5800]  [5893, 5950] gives 0.01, 8.76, 8.51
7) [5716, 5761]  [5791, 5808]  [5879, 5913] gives -0.12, 8.81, 7.71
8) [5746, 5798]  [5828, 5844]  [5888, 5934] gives -0.10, 8.71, 8.36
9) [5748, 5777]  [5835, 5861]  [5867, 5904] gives -0.11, 8.9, 7.79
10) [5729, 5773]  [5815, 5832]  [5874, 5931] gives -0.16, 8.81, 8.14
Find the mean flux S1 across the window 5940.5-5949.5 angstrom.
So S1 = 8.08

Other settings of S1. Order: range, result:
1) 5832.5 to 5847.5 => 9.23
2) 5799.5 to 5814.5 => 9.17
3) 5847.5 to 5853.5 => 8.76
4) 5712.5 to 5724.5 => 8.9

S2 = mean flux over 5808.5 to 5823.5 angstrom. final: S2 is 9.5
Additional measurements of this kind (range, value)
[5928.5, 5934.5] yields 9.61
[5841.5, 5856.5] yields 9.16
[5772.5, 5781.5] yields 8.7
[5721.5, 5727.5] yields 9.05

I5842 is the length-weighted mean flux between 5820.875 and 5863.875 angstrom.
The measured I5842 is 9.23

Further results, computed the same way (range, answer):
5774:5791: 8.15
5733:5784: 8.69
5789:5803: 9.24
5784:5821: 9.11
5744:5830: 9.03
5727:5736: 8.9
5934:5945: 8.7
